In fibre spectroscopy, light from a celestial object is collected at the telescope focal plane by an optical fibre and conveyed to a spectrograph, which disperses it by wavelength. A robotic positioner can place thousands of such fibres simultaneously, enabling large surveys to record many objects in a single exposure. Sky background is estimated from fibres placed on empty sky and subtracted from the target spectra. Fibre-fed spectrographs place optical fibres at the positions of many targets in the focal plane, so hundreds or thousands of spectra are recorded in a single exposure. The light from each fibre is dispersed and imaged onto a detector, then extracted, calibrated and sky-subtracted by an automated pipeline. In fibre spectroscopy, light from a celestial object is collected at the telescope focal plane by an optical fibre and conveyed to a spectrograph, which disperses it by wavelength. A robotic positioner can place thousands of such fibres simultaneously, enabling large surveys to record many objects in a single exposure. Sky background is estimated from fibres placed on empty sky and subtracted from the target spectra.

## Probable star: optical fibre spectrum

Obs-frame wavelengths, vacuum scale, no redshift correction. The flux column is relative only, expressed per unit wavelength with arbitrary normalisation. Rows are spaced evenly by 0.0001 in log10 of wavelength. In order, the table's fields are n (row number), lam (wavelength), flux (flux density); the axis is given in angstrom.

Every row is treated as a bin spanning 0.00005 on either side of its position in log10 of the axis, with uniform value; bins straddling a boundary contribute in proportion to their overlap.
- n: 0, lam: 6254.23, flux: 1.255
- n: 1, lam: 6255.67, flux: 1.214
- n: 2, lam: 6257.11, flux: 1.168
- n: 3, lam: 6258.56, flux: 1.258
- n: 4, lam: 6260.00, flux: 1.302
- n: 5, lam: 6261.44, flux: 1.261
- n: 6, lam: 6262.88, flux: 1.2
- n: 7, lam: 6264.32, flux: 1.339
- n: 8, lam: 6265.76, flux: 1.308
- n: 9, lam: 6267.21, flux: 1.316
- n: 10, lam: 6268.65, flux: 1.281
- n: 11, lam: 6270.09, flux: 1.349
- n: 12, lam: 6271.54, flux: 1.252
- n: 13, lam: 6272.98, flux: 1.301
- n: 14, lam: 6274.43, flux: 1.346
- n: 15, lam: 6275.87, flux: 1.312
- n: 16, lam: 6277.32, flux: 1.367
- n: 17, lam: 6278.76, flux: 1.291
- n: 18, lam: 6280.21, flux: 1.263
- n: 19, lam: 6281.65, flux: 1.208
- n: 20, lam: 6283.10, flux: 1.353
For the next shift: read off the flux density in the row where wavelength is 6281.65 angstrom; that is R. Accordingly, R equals 1.208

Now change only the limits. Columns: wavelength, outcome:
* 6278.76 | 1.291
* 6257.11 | 1.168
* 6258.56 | 1.258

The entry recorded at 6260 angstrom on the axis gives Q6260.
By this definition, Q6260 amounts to 1.302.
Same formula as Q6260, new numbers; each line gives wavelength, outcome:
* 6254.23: 1.255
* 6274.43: 1.346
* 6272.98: 1.301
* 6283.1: 1.353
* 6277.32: 1.367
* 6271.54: 1.252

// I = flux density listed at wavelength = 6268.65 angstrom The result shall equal 1.281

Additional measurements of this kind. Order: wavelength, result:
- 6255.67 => 1.214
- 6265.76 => 1.308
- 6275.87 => 1.312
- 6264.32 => 1.339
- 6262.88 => 1.2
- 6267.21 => 1.316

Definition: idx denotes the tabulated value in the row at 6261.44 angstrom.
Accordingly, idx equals 1.261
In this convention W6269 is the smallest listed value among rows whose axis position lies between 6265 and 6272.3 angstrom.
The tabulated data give 1.252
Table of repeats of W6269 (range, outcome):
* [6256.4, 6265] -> 1.168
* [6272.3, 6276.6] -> 1.301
